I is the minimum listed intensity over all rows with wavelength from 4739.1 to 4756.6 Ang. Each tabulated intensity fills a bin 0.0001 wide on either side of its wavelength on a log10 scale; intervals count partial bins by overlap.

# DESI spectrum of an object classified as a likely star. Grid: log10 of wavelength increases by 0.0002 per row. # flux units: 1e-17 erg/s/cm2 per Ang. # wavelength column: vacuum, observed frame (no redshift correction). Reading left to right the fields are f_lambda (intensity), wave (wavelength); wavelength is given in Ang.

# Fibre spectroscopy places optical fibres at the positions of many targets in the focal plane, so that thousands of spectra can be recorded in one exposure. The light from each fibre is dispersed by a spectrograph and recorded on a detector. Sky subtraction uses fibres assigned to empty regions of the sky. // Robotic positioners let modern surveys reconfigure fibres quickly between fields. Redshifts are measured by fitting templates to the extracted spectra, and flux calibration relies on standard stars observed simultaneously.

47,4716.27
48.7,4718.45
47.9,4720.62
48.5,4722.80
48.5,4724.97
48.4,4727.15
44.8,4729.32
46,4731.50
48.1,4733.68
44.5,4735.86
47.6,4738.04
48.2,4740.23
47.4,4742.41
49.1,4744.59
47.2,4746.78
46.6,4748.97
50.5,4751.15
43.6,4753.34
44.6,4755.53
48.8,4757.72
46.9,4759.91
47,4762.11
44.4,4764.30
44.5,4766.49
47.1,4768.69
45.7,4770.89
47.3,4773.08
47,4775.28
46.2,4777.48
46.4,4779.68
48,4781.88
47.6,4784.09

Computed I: 43.6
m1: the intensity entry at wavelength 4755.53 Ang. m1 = 44.6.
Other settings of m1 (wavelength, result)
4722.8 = 48.5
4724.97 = 48.5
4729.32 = 44.8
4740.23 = 48.2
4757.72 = 48.8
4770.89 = 45.7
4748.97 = 46.6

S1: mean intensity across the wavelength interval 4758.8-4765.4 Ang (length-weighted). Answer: 46.1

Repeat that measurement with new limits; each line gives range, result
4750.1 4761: 46.9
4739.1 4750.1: 47.7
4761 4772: 45.7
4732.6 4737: 46.3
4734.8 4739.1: 46.1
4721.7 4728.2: 48.4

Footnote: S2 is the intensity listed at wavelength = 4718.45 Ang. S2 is 48.7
